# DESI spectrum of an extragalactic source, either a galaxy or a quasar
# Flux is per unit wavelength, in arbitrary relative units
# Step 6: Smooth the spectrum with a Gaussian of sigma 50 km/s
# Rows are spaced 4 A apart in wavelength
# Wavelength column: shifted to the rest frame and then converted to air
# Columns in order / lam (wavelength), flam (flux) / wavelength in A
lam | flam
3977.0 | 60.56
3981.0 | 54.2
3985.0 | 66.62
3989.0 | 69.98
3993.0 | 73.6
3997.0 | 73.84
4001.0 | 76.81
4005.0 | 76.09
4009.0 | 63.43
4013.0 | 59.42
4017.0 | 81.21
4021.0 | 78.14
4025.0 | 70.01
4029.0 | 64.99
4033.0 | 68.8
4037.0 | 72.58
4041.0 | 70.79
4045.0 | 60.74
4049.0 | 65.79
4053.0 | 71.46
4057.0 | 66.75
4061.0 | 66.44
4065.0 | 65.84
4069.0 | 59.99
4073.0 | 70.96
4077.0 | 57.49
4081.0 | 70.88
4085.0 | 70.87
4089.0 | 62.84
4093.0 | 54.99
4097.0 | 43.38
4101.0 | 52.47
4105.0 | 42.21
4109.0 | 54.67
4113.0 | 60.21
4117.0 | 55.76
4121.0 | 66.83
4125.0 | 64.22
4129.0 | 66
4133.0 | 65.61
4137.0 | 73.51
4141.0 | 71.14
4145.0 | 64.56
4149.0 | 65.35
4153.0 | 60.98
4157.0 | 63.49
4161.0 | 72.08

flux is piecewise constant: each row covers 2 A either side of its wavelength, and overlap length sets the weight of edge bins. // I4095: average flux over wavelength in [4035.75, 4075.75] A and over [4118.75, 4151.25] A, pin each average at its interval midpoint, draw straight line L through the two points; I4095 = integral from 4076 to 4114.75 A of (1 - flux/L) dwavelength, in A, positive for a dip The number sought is 5.8 A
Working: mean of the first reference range 66.9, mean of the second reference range 67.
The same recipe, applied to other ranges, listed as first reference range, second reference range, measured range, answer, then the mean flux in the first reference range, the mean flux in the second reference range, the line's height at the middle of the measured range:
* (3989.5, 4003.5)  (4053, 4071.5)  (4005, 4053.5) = 0.6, 74.3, 65.6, 70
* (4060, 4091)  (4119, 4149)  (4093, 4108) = 4.2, 65.6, 67.3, 66.3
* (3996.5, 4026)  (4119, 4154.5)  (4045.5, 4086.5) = 2.0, 72.4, 66.5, 69.8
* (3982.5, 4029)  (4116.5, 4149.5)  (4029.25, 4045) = 0.3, 71.3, 66.4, 70.1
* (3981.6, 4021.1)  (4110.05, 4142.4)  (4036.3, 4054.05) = 0.3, 71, 65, 68.9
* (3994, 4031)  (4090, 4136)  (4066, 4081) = -0.3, 71.6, 57.4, 63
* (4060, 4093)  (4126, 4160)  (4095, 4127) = 5.3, 65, 66.4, 65.7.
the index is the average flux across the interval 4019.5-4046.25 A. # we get 69.5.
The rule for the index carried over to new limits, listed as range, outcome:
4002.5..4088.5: 68.2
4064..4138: 60.8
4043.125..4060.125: 66.2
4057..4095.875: 64.1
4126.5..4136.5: 66.9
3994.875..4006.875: 75.6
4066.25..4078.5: 63.2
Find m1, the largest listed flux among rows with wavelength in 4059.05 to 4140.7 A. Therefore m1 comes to 73.51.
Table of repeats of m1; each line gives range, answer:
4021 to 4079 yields 78.14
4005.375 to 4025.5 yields 81.21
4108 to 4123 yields 66.83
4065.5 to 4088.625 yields 70.96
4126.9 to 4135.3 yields 66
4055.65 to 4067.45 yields 66.75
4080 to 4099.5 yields 70.88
